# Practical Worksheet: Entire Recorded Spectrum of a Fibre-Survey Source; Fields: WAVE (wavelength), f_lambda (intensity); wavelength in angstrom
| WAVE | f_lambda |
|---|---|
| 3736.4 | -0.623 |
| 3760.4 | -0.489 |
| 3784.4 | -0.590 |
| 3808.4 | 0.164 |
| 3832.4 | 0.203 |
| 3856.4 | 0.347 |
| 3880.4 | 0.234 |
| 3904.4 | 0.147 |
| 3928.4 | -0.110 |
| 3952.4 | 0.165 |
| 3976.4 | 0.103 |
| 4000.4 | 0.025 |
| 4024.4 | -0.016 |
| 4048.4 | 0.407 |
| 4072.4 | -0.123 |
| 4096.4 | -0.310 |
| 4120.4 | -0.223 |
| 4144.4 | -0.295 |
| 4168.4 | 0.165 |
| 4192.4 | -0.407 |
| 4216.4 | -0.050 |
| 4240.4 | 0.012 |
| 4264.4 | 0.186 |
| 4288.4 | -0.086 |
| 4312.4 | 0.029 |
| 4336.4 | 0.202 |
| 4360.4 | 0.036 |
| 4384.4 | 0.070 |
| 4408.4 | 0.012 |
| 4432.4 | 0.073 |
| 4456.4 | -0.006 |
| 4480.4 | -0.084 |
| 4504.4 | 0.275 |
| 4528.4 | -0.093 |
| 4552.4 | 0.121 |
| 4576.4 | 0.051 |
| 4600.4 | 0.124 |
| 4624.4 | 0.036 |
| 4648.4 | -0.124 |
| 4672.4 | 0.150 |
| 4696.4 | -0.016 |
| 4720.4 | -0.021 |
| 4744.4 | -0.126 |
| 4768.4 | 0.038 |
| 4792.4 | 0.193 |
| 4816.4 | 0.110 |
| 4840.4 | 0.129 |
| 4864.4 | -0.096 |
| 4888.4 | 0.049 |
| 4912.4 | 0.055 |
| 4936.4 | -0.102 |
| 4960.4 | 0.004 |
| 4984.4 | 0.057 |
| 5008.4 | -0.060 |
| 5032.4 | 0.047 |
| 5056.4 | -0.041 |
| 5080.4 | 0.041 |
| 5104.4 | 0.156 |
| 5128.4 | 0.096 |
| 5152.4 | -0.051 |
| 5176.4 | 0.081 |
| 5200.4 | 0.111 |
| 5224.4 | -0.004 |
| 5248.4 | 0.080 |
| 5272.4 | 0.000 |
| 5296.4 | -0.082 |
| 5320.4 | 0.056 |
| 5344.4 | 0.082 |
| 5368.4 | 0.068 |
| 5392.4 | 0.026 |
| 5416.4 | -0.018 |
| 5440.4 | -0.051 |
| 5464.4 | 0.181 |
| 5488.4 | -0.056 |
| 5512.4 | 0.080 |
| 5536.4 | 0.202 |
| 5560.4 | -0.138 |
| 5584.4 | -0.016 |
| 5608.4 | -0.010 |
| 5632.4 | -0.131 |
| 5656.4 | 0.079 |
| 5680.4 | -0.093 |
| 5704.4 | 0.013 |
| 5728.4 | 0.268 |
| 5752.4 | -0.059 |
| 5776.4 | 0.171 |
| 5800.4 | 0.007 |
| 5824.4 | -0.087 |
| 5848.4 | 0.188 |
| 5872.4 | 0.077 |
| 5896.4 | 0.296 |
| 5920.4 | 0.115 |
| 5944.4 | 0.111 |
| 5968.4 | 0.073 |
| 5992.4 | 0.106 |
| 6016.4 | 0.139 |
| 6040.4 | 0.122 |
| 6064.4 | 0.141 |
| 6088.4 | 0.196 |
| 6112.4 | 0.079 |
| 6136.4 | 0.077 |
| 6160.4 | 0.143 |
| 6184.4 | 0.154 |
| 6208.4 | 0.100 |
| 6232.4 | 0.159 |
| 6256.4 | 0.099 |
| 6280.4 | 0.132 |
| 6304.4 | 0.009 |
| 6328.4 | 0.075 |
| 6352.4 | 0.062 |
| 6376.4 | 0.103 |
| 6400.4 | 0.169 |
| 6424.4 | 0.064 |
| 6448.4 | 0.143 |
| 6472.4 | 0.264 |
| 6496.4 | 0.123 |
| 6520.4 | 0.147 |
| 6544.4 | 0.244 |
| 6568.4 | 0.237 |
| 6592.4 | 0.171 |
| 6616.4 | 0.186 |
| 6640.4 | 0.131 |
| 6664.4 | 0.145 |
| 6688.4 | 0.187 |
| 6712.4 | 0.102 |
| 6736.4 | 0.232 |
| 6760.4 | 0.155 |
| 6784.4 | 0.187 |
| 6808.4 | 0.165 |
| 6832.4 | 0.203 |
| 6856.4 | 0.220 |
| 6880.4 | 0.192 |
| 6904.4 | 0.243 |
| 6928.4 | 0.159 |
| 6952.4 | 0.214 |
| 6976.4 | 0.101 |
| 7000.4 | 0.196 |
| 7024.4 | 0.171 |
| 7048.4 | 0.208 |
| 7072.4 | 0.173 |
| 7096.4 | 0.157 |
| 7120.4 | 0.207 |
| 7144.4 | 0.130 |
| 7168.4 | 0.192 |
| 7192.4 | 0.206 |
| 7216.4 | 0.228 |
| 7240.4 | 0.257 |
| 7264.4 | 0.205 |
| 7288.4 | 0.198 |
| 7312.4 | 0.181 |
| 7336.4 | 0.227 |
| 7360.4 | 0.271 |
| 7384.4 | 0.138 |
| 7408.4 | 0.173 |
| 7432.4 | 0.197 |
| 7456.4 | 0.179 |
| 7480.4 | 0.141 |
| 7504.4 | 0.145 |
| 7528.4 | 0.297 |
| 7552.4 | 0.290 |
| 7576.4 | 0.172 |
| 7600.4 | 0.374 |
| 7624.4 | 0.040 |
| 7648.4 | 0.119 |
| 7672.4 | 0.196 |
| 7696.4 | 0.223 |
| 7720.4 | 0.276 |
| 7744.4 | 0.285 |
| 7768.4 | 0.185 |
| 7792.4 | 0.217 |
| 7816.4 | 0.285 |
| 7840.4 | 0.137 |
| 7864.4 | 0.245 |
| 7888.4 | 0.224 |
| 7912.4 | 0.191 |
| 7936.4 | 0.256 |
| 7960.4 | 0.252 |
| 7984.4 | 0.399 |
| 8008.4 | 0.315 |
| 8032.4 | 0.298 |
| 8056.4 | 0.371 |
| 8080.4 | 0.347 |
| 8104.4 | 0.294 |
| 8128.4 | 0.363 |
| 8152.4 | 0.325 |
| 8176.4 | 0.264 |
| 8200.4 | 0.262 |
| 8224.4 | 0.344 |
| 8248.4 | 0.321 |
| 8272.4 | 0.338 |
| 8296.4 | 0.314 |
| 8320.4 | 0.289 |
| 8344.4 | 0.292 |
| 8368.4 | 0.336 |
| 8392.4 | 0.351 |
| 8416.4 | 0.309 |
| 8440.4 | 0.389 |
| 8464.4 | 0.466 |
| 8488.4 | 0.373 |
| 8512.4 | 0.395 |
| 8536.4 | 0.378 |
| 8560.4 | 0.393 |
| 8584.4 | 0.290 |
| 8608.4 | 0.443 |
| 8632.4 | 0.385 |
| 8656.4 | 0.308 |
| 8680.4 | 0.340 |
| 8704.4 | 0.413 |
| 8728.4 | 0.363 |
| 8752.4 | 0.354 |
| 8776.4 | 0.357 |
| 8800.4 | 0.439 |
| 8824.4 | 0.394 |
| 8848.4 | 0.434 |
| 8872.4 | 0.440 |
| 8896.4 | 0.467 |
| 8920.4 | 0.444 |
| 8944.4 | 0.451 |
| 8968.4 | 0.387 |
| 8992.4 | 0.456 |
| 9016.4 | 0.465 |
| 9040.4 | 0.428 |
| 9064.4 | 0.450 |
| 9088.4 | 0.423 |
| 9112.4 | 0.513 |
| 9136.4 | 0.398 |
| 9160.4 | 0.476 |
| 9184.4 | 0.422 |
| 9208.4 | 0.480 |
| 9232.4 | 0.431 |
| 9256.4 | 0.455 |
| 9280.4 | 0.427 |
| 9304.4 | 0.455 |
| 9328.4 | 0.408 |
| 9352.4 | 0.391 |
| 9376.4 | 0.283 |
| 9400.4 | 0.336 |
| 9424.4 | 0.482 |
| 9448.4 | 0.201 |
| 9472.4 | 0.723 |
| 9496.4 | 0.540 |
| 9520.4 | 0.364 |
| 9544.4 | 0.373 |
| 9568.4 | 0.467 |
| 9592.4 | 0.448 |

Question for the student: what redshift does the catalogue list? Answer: 0.994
